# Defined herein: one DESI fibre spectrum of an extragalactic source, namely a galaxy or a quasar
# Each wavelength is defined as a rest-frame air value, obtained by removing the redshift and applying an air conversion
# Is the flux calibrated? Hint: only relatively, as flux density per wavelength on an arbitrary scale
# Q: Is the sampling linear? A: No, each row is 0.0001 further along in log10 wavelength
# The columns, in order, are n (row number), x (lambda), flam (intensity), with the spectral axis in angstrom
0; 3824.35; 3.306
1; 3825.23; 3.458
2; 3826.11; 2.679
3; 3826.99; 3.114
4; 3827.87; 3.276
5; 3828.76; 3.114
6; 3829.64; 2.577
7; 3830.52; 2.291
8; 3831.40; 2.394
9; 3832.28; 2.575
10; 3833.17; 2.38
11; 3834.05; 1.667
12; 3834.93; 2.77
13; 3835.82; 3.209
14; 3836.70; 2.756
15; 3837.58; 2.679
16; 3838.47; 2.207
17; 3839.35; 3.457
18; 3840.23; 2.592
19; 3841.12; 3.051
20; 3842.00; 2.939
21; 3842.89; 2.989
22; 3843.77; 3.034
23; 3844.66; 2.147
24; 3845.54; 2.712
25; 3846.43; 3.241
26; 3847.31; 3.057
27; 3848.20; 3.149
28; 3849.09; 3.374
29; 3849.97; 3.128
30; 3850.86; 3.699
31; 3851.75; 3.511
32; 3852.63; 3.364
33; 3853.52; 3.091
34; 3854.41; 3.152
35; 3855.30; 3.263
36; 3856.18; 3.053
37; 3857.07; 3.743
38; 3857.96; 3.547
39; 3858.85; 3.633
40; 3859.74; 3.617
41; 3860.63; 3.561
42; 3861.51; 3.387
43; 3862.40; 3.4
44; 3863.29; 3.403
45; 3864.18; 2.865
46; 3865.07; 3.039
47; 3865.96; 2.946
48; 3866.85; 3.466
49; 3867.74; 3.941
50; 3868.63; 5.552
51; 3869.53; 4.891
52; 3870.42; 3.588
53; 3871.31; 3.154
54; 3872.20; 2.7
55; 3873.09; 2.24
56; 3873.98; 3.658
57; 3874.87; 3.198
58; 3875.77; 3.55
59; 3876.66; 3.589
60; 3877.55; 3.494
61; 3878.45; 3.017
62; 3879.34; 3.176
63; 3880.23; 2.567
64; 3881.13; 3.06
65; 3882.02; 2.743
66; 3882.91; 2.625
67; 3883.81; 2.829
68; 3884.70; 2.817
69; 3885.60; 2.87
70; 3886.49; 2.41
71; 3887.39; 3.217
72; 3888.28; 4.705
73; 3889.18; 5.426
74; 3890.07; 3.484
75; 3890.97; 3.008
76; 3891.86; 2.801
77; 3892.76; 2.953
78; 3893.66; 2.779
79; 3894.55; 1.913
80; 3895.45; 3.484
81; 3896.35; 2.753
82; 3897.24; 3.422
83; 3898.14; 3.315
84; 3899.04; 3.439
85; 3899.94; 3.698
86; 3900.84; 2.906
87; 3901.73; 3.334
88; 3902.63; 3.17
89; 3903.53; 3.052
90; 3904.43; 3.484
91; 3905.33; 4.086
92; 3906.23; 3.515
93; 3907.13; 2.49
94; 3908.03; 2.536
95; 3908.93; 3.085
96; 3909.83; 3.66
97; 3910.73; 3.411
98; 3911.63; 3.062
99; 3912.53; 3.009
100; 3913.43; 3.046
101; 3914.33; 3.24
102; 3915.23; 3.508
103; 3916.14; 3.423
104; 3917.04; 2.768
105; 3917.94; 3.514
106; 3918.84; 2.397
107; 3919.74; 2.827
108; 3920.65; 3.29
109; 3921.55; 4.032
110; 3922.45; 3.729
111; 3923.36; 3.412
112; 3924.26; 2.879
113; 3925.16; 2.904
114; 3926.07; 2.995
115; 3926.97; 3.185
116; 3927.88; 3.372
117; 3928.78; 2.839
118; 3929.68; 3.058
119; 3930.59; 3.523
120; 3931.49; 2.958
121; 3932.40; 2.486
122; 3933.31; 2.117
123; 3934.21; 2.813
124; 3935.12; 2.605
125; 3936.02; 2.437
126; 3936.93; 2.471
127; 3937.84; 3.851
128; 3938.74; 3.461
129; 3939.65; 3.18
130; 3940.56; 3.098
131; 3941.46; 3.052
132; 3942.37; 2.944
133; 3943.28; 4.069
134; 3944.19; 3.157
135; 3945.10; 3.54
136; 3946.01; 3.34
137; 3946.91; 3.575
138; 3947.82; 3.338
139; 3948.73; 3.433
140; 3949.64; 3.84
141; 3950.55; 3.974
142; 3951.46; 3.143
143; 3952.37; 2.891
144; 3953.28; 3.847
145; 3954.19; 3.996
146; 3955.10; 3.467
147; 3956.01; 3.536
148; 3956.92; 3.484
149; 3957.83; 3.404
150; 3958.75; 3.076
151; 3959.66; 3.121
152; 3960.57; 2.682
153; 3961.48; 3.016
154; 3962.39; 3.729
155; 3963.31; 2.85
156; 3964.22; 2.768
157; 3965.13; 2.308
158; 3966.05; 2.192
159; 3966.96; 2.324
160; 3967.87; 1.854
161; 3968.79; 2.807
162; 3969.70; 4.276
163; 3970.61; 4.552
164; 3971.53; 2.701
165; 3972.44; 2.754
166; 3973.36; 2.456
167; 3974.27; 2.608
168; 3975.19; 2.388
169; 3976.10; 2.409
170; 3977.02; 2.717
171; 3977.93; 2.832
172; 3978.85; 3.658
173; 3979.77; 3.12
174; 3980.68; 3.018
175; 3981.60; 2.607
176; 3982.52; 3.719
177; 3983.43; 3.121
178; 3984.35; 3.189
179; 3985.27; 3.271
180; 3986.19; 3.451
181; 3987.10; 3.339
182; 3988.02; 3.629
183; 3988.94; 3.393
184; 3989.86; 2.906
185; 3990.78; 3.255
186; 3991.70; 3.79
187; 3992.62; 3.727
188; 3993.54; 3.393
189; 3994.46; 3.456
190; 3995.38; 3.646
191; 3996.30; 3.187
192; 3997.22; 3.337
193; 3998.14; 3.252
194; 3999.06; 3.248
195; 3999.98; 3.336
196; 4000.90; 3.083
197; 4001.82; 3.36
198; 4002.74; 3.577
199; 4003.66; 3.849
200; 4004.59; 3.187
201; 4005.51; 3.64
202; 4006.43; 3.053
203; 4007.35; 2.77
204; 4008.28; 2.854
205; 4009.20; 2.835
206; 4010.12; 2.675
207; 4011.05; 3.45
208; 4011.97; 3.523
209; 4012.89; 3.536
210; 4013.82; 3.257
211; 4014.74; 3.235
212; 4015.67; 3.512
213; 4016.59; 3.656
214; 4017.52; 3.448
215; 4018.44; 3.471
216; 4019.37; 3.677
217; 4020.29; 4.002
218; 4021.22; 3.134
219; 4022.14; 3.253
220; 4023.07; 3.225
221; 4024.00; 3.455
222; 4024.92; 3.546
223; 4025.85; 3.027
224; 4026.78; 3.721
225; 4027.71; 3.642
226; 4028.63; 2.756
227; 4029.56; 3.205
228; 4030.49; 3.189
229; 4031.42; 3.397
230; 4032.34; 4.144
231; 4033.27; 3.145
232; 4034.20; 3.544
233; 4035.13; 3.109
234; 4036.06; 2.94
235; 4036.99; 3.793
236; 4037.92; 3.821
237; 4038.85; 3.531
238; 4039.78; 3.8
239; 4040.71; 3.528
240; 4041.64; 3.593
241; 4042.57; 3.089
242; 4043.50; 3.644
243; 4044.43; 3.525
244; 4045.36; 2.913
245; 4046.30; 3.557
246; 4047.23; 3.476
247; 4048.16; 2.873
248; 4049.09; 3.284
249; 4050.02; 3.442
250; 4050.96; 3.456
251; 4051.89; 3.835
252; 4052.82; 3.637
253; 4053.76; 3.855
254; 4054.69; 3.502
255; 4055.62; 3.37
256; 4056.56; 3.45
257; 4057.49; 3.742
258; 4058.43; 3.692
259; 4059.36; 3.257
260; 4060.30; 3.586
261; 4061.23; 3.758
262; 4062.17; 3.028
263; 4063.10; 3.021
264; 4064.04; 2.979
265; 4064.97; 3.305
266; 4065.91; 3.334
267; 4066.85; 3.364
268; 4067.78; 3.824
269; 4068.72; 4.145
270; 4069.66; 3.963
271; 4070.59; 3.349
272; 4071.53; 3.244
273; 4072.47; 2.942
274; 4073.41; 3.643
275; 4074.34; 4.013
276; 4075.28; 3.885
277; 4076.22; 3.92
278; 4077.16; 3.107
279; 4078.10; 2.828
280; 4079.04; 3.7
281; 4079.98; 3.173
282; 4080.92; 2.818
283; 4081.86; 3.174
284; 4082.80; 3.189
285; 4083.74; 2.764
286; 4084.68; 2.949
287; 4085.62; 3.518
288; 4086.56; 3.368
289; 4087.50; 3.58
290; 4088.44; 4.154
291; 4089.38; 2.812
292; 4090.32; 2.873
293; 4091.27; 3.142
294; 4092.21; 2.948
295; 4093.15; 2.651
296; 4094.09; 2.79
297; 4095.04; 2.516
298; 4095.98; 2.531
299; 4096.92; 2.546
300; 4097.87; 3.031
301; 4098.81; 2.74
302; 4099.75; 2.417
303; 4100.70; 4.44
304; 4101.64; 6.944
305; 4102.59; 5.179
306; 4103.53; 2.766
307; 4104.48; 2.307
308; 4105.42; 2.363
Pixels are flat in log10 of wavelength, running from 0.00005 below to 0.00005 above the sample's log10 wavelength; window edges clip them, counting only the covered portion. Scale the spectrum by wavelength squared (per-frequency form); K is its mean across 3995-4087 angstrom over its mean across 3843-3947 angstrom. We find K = 1.13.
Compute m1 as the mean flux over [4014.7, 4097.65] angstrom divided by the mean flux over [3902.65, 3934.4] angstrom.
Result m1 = 1.07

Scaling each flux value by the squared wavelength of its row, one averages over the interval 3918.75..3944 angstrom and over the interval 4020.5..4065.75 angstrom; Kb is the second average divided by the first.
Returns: 1.2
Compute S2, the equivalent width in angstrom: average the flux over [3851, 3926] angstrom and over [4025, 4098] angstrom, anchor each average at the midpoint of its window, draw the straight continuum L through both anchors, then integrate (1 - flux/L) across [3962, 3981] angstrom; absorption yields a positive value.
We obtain 2.5 angstrom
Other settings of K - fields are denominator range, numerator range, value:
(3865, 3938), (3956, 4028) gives 1.05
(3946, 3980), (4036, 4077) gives 1.18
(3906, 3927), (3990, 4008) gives 1.11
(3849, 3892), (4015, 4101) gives 1.10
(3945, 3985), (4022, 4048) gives 1.13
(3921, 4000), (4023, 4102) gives 1.12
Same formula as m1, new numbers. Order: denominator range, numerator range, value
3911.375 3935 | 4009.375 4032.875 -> 1.10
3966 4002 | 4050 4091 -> 1.09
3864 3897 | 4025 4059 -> 1.06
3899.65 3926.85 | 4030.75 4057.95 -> 1.08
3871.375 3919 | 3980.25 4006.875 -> 1.06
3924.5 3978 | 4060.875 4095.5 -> 1.07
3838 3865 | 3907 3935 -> 0.97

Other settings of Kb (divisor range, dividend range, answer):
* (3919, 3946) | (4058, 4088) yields 1.17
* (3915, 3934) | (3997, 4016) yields 1.10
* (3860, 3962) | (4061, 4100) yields 1.08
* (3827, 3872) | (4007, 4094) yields 1.18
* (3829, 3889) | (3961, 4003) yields 1.06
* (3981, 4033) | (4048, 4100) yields 1.02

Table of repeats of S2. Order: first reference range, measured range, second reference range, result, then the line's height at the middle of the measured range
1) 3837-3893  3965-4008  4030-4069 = 3.0 angstrom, 3.39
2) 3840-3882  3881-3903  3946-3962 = 1.0 angstrom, 3.32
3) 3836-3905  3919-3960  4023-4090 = 0.8 angstrom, 3.3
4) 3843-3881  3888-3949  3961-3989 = -0.7 angstrom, 3.16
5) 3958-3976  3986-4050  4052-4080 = -3.8 angstrom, 3.19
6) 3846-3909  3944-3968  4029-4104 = 1.0 angstrom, 3.34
